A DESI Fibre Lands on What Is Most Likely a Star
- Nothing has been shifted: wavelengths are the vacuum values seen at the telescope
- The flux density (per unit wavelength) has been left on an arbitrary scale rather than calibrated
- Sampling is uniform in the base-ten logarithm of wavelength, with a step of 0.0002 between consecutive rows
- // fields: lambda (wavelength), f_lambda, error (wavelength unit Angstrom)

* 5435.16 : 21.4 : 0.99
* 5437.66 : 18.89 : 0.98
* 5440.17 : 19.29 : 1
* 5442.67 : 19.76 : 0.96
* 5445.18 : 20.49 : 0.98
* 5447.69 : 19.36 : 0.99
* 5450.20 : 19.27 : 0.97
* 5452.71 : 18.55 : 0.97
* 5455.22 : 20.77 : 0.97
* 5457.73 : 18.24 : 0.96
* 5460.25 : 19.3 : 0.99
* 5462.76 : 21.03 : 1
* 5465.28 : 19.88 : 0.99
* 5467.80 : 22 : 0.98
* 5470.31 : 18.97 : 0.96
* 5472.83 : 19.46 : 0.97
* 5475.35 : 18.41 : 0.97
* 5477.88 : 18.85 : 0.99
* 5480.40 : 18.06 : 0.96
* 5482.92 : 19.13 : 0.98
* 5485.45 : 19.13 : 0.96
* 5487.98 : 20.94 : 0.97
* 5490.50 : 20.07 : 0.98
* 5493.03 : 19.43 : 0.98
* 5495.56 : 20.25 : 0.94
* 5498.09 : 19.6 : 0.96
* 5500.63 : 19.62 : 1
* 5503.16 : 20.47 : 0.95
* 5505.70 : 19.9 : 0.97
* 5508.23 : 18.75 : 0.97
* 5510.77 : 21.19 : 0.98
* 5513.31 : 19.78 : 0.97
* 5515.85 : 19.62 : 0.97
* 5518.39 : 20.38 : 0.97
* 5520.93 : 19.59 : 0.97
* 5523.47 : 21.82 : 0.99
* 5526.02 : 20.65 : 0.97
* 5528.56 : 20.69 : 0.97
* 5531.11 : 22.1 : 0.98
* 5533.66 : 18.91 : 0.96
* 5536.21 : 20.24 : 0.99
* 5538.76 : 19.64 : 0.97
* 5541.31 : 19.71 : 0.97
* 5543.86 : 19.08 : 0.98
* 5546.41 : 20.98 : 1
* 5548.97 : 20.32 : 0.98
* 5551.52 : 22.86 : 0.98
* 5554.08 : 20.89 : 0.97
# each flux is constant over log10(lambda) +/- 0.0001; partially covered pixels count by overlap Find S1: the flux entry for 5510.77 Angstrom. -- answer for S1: 21.19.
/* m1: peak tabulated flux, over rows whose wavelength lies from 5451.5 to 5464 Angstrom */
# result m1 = 21.03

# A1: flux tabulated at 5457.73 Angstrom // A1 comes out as 18.24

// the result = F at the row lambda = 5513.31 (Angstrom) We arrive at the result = 19.78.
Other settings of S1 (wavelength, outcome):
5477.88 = 18.85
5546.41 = 20.98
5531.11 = 22.1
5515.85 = 19.62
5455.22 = 20.77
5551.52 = 22.86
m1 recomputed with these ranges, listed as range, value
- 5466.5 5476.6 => 22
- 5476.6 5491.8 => 20.94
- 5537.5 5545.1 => 19.71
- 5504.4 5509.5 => 19.9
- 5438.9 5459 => 20.77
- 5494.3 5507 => 20.47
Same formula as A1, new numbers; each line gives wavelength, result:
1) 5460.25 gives 19.3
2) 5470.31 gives 18.97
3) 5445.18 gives 20.49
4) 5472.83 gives 19.46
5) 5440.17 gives 19.29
